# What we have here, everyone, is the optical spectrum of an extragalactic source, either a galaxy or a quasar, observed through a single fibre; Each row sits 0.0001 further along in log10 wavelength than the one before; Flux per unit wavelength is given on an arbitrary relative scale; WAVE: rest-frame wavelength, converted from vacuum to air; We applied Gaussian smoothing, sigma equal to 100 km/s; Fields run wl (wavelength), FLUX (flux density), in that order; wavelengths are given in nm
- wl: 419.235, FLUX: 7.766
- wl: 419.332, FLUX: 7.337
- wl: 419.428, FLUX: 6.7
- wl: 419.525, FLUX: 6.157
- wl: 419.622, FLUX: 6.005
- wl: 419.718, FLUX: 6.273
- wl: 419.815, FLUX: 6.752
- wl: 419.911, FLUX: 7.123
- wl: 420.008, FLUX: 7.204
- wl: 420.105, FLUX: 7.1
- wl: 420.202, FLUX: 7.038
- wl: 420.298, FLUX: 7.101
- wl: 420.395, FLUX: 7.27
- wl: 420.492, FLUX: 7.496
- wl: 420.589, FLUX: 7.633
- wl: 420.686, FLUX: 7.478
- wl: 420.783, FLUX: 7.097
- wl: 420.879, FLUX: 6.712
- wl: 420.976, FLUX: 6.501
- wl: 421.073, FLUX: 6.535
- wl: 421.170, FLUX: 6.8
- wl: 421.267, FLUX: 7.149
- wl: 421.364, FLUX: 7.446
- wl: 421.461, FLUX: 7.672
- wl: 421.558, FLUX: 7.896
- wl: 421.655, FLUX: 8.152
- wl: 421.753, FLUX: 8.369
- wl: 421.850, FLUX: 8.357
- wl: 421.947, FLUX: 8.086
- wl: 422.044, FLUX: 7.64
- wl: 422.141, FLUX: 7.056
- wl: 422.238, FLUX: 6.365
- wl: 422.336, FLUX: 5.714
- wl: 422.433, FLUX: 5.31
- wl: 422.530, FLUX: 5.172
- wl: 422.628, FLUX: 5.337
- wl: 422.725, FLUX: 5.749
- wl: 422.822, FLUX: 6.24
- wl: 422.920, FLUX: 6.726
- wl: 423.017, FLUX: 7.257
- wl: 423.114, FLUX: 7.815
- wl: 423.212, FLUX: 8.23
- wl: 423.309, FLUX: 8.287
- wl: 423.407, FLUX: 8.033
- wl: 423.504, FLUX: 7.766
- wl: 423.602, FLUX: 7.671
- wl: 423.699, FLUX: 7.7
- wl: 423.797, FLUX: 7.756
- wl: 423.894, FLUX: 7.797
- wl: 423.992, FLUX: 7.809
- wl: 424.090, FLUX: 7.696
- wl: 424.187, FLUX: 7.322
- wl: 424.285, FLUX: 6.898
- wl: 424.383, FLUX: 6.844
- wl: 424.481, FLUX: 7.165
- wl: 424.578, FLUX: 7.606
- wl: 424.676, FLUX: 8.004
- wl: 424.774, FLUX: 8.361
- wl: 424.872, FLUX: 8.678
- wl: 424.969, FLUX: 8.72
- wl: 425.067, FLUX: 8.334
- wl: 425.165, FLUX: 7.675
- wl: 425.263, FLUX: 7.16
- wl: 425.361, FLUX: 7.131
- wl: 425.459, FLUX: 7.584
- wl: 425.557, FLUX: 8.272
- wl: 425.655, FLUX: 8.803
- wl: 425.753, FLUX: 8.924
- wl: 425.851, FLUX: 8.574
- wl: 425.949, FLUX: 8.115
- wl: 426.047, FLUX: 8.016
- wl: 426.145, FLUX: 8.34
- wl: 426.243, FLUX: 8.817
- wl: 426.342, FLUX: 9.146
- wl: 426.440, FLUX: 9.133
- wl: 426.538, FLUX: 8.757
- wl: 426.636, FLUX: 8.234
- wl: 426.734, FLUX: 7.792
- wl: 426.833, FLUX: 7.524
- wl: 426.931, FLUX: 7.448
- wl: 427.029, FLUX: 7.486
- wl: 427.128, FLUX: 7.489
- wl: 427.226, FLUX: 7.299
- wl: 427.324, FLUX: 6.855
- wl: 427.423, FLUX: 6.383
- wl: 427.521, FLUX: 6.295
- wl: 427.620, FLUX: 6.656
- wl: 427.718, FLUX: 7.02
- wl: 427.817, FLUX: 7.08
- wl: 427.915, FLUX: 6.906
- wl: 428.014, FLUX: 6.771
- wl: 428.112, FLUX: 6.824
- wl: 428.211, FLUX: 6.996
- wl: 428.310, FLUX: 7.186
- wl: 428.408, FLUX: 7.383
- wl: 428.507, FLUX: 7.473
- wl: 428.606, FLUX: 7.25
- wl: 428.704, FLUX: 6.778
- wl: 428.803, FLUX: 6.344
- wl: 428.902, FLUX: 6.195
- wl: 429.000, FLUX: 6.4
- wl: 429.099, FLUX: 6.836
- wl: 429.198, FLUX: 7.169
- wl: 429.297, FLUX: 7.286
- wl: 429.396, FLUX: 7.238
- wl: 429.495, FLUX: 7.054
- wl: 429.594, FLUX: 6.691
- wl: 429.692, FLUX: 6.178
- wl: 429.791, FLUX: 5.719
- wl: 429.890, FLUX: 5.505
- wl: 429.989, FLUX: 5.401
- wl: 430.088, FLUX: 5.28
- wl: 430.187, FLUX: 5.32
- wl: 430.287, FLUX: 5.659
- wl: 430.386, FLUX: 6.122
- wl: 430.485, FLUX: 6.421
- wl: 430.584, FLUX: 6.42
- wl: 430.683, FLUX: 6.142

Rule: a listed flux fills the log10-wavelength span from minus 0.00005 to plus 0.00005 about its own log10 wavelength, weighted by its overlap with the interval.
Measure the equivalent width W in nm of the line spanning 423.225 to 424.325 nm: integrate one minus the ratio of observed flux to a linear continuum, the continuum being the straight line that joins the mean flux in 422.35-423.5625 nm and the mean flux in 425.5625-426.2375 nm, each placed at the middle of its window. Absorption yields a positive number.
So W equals -0.07 nm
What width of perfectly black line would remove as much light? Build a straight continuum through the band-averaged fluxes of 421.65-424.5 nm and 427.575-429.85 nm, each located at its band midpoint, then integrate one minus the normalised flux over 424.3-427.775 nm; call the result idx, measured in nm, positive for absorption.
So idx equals -0.41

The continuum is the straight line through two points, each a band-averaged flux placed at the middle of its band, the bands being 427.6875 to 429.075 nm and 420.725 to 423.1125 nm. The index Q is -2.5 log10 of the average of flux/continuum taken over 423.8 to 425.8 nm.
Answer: -0.14 mag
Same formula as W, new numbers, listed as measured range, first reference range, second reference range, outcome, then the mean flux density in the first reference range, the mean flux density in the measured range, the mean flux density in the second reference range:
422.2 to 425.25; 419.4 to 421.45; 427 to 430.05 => -0.19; 6.95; 7.29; 6.77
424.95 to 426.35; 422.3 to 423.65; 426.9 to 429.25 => -0.27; 6.82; 8.2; 6.93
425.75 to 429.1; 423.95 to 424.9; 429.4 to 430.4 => -0.36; 7.61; 7.44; 5.94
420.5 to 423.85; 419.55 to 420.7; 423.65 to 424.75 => 0.04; 7.01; 7.17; 7.53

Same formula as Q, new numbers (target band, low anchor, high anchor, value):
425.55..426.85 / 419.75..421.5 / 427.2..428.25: -0.23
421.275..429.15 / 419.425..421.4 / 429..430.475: -0.14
